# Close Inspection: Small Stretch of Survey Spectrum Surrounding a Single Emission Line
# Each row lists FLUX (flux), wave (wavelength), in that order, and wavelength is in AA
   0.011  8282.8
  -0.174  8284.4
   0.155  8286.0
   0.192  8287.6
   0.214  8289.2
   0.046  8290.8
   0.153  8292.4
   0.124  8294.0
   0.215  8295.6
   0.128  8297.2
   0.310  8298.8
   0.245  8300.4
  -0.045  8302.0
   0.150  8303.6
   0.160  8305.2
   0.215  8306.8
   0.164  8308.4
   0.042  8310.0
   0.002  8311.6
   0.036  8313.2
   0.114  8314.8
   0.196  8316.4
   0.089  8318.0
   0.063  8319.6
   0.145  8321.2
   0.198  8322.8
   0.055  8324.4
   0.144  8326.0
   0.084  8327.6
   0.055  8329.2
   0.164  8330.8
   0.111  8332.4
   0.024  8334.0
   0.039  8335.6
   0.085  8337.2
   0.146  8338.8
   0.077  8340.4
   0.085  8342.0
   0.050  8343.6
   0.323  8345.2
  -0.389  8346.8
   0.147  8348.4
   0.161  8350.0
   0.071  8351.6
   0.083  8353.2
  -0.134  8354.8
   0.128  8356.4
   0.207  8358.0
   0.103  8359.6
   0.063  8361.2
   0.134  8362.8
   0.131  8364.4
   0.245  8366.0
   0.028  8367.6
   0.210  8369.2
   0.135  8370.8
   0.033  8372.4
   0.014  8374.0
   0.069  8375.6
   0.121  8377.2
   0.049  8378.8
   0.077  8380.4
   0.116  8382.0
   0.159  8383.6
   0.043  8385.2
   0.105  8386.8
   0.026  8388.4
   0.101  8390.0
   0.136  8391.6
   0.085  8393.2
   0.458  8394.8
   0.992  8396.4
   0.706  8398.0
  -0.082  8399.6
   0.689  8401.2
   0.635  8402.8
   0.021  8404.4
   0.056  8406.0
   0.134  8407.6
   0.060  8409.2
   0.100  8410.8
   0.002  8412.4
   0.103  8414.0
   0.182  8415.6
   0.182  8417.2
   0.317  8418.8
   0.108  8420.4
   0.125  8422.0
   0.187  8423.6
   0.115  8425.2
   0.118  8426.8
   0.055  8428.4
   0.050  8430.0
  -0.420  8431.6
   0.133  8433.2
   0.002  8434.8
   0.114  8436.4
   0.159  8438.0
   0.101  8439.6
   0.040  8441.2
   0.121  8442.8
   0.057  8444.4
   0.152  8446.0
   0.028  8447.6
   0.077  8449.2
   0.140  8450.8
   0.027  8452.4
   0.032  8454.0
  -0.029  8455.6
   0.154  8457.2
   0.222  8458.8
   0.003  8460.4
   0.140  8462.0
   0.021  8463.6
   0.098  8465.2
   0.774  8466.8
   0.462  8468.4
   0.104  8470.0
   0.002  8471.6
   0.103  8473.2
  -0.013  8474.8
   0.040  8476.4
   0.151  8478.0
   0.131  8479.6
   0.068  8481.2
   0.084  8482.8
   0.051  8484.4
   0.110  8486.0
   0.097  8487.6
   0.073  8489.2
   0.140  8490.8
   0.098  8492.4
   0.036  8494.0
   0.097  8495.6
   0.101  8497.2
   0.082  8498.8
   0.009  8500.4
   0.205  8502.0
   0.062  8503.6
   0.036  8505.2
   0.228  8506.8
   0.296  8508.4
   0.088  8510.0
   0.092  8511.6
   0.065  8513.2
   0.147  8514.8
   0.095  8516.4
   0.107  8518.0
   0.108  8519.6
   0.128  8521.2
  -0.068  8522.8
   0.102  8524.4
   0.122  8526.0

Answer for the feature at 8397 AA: H-beta 4861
